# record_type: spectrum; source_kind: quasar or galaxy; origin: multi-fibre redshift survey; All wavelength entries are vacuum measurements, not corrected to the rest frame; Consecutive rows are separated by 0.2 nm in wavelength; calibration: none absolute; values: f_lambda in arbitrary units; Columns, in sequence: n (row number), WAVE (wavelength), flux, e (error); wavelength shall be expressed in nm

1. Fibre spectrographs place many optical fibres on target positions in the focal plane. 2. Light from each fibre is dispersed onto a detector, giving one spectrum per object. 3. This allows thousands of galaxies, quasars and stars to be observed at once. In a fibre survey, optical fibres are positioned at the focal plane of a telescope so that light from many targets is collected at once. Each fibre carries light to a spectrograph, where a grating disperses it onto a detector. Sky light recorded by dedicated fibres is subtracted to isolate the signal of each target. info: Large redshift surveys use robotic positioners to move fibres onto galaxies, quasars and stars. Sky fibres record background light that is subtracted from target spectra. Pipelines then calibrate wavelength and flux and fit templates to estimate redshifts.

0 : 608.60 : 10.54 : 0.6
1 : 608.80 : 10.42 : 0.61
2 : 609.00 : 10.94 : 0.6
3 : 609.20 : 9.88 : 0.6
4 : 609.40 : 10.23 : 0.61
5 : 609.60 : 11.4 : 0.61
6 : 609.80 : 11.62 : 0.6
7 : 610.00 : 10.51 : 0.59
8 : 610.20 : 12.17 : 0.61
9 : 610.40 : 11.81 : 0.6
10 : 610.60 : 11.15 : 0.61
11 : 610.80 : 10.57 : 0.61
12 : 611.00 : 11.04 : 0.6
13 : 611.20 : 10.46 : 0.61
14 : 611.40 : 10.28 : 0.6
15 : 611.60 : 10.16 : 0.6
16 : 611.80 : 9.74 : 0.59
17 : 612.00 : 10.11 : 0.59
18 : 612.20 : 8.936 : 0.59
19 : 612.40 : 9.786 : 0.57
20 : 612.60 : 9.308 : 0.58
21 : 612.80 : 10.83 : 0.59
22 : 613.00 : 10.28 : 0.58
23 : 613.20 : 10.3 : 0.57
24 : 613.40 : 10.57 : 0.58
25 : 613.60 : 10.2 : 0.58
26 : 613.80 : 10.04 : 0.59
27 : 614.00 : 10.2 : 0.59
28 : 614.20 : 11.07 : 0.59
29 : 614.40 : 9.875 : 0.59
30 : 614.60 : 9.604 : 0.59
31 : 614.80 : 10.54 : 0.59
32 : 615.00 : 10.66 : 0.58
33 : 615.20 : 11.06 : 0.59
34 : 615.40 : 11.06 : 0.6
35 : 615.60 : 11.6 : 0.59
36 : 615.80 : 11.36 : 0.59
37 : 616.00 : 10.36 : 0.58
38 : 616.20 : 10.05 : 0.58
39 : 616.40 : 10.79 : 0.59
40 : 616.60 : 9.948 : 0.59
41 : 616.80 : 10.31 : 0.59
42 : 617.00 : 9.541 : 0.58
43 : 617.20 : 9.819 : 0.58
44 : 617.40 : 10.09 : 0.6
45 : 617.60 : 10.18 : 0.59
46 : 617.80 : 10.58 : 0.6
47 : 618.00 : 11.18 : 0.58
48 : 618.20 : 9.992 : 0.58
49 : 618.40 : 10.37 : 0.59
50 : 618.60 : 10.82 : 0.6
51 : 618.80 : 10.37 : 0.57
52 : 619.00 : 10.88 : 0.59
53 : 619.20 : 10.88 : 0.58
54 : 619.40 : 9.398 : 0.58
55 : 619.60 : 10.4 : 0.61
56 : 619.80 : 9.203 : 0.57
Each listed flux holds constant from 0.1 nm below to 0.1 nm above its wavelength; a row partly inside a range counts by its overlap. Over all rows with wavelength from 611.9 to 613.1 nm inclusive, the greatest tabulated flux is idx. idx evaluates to 10.83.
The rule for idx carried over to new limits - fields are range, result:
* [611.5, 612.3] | 10.16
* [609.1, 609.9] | 11.62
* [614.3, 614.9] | 10.54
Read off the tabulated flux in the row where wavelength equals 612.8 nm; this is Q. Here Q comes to 10.83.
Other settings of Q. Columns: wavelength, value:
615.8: 11.36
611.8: 9.74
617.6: 10.18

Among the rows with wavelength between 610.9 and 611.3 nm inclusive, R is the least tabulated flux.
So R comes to 10.46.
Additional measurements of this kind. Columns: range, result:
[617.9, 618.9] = 9.992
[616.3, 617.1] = 9.541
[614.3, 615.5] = 9.604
